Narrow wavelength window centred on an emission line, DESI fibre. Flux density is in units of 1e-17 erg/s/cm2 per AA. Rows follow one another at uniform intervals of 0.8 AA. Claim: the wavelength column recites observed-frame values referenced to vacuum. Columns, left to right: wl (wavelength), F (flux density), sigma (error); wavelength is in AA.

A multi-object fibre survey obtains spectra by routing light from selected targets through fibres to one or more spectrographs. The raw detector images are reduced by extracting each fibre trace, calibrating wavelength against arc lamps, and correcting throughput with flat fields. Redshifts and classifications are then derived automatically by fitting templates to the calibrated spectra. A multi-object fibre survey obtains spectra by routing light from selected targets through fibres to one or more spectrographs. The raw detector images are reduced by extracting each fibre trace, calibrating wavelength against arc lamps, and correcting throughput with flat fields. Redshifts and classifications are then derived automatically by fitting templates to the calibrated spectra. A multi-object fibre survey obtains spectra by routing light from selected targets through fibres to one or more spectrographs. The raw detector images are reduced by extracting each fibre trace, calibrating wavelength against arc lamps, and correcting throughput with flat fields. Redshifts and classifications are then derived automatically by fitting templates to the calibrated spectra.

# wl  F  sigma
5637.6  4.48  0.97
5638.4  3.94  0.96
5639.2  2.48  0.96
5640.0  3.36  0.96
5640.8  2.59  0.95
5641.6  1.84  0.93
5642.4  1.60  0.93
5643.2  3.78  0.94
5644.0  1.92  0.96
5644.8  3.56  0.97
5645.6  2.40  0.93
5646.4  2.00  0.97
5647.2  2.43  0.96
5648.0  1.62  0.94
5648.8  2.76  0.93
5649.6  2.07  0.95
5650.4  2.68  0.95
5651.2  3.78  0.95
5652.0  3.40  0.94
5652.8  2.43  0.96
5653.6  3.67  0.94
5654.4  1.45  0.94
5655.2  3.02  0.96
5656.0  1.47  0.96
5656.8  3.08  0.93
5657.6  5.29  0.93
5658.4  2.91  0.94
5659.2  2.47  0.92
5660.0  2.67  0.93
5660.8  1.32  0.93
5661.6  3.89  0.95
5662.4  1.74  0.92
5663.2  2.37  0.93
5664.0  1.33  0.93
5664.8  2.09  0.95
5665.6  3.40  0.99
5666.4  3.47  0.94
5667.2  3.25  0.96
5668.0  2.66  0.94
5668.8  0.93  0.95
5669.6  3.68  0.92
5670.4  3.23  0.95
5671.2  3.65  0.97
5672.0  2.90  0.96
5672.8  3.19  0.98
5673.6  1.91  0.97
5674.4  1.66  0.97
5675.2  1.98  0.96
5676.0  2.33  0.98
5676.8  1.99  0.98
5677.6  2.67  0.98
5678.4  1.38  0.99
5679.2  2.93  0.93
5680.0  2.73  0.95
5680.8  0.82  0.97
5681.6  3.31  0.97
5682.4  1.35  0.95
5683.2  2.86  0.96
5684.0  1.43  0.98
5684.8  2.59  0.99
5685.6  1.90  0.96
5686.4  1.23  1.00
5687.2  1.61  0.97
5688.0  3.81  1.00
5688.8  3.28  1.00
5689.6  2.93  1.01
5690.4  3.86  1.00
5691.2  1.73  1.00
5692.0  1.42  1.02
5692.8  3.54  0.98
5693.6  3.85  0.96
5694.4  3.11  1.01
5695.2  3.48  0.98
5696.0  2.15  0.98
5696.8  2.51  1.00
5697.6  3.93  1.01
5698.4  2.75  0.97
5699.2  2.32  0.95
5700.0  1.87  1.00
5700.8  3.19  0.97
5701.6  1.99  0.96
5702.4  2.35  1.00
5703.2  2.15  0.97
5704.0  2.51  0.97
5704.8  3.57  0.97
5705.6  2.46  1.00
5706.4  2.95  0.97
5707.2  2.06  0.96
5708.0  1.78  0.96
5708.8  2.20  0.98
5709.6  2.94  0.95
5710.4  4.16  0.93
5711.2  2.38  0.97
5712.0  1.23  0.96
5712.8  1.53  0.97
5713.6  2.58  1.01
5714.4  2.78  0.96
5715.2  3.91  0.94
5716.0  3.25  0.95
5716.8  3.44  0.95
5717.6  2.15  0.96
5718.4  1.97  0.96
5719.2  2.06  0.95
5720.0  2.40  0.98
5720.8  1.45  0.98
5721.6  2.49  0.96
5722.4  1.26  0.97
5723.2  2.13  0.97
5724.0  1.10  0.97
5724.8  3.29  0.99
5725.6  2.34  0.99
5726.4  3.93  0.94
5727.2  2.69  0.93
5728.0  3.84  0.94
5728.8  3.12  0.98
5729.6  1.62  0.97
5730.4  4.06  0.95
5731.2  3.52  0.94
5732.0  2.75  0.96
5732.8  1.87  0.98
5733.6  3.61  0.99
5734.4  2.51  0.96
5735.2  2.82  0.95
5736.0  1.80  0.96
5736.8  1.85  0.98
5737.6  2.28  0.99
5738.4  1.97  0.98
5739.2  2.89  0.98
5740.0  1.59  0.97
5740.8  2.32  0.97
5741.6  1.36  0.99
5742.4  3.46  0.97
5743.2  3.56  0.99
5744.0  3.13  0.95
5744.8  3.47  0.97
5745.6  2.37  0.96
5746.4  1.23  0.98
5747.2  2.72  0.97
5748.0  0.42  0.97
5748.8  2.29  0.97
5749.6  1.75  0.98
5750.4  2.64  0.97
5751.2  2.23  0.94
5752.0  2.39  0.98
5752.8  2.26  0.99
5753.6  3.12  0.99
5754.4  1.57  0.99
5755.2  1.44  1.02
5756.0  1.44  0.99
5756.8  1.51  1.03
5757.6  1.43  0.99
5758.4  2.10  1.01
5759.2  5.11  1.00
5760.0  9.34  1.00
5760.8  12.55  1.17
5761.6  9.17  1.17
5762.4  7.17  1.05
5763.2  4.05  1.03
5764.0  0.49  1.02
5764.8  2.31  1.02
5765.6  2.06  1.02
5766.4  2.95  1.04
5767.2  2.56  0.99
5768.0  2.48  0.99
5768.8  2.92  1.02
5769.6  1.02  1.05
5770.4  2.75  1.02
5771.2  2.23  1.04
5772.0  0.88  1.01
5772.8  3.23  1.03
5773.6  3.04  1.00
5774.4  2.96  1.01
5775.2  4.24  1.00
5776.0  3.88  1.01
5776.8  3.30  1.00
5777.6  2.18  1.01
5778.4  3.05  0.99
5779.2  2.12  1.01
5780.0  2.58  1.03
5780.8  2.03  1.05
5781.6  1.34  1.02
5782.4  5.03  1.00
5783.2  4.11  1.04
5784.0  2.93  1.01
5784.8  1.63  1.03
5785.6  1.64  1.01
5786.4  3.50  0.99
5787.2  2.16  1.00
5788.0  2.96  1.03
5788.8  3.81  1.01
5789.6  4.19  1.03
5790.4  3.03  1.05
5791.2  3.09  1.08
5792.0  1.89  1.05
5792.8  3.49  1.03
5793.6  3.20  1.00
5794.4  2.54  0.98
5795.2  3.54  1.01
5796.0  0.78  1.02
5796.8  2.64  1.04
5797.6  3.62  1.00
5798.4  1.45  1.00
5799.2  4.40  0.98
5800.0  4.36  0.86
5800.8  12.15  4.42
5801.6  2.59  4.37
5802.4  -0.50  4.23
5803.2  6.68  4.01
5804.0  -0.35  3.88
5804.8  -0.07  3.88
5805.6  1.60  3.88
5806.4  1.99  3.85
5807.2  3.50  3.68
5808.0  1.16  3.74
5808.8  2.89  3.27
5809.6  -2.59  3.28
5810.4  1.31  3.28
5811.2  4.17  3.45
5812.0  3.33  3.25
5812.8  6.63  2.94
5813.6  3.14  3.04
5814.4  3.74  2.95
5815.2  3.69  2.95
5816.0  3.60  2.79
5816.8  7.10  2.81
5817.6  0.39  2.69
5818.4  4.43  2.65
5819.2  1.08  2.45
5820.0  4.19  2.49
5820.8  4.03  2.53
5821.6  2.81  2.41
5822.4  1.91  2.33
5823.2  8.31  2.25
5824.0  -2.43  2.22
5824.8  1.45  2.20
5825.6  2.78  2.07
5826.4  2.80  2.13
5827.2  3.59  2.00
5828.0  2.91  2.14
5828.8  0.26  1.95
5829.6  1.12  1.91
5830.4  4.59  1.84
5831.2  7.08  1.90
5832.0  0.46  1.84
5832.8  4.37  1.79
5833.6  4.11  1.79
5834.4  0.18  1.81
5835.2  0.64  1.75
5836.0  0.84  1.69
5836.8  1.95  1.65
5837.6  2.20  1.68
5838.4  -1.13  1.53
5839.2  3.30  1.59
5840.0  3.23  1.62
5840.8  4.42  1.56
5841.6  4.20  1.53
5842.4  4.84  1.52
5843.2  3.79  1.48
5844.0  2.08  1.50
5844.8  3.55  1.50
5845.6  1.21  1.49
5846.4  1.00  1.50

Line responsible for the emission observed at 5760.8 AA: H-beta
